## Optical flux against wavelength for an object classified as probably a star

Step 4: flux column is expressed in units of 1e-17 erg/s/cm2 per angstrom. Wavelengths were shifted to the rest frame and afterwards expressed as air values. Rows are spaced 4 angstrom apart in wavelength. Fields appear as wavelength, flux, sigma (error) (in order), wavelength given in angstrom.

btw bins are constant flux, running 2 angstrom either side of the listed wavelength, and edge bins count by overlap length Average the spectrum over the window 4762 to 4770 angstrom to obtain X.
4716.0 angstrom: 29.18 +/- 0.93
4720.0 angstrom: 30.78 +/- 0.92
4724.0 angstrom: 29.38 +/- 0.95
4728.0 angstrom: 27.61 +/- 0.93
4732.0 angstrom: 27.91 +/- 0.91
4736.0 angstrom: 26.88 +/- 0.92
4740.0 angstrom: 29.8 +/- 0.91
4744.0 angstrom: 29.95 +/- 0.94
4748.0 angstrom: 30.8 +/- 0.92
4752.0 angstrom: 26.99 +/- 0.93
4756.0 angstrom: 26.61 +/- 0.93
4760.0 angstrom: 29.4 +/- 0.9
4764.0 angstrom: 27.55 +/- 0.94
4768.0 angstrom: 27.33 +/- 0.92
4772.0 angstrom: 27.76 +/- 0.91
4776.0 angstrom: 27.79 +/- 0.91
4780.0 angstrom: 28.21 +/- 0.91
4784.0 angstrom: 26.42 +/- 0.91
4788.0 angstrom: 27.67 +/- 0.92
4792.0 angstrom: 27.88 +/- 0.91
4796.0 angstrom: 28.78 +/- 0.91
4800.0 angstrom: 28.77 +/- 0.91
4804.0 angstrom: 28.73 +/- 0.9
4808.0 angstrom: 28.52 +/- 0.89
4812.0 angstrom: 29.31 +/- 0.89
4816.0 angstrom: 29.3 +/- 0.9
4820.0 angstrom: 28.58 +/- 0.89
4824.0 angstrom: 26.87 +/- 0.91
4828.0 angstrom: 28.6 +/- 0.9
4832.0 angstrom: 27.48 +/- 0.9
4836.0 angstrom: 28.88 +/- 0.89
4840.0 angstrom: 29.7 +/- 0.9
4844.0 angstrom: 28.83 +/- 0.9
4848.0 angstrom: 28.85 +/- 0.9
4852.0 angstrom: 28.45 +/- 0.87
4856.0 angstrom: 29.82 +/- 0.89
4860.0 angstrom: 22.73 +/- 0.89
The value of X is 27.4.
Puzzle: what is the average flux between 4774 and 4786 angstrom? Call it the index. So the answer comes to 27.5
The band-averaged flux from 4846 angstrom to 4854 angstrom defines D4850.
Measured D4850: 28.6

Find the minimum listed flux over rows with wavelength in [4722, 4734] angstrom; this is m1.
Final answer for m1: 27.61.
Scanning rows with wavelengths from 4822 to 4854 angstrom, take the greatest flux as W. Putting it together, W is 29.7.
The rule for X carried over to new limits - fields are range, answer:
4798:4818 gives 28.9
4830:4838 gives 28.2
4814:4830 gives 28.3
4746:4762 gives 28.4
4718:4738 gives 28.5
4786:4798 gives 28.1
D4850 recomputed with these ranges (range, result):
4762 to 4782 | 27.7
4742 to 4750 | 30.4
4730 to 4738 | 27.4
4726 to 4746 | 28.4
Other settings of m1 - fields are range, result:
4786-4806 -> 27.67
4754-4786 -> 26.42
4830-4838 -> 27.48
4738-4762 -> 26.61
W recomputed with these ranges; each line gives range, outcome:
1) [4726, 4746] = 29.95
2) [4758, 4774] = 29.4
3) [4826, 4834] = 28.6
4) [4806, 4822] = 29.31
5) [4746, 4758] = 30.8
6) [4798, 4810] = 28.77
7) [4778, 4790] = 28.21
